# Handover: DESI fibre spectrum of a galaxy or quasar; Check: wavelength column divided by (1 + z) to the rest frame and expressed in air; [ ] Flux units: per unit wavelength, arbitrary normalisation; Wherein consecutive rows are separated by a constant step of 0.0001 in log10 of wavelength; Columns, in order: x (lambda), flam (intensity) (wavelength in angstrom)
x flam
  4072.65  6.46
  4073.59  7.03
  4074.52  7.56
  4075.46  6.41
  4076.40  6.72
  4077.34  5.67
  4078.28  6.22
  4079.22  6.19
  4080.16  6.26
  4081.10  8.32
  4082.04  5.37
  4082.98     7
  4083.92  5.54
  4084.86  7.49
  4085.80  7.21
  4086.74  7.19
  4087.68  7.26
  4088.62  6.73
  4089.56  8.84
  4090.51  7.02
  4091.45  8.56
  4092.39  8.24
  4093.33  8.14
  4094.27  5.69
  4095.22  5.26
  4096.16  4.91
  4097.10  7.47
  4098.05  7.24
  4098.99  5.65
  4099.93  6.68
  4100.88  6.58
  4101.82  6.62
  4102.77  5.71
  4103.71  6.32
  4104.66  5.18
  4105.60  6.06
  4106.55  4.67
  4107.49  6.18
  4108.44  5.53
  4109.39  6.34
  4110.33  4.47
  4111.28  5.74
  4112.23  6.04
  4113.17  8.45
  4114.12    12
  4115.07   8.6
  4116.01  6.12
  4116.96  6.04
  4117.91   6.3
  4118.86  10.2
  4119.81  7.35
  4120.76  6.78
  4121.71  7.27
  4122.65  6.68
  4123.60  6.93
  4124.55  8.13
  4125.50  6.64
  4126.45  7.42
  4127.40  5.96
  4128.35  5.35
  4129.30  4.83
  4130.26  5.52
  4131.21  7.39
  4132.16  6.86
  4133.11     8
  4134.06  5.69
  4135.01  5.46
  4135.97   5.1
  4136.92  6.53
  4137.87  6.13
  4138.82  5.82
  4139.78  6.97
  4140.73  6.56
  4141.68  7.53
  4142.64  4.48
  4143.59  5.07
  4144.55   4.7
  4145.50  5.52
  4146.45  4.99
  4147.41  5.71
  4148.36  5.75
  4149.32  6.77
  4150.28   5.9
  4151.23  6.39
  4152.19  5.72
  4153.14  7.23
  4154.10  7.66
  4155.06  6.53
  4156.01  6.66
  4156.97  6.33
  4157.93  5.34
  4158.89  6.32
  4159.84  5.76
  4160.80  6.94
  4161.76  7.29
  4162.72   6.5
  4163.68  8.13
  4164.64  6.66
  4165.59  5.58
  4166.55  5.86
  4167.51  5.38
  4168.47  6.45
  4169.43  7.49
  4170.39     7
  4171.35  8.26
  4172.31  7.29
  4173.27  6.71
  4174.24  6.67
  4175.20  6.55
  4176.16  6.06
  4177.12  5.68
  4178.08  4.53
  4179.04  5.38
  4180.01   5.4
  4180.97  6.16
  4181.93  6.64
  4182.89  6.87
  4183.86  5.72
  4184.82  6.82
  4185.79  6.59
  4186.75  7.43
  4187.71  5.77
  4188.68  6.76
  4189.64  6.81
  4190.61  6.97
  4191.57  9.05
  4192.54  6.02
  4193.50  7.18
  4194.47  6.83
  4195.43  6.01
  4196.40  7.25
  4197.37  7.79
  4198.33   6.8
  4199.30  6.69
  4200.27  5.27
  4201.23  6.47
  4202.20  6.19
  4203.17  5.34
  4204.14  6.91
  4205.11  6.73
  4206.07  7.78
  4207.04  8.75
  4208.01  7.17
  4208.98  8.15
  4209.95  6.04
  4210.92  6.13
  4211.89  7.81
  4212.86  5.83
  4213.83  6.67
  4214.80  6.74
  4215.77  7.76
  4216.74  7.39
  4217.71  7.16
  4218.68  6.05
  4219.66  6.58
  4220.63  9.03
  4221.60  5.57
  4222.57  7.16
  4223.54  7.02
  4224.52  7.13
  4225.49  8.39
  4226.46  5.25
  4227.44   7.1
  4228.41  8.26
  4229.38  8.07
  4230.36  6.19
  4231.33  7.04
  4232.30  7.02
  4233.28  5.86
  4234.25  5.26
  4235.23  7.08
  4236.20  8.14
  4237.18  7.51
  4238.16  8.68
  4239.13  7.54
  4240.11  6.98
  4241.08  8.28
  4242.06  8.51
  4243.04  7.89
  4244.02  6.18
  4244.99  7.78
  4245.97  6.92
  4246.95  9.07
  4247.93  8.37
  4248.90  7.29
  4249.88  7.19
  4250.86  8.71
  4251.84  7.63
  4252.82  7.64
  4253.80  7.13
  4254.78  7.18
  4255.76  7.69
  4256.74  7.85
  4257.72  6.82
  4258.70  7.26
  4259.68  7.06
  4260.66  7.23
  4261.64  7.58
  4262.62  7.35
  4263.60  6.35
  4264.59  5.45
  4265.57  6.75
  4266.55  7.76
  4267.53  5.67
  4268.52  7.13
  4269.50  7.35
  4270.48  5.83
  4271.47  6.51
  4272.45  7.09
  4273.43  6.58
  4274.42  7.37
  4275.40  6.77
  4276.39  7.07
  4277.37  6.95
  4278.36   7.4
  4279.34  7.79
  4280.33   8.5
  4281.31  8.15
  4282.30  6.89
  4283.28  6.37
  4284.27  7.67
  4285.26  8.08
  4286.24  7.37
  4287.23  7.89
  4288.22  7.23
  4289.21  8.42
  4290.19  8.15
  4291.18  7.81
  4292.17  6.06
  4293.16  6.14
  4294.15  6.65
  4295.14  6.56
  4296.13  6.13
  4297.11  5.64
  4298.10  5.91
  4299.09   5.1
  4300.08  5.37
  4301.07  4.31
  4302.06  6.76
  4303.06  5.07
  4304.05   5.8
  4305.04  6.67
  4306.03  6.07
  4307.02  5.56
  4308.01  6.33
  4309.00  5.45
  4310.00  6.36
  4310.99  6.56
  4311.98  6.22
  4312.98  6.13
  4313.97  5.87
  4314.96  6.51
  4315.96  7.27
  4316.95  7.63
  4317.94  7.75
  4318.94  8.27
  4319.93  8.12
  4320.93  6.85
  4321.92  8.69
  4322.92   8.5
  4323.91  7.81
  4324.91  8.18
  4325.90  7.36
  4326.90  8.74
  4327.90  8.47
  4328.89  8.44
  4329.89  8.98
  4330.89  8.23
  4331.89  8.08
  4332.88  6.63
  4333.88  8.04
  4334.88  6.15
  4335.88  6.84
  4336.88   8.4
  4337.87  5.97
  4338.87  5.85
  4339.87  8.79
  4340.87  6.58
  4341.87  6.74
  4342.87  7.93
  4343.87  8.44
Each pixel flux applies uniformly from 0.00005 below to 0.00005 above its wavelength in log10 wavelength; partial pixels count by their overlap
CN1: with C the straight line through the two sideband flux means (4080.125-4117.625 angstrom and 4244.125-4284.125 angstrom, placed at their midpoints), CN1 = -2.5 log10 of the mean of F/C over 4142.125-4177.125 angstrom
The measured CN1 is 0.10 mag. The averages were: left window 6.72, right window 7.23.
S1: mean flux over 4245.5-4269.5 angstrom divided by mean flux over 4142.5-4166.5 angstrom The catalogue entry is 1.18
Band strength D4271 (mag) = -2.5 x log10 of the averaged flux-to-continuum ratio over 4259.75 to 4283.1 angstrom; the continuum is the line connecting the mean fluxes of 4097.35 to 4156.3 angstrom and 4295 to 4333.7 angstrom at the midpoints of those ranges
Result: -0.04 mag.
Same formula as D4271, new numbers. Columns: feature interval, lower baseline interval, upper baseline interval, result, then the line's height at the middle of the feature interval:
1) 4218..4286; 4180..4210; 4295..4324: -0.092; 6.64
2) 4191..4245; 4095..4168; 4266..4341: -0.054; 6.71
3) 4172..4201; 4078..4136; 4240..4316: 0.047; 6.81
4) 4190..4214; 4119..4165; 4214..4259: 0.017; 6.99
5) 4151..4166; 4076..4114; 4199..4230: 0.033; 6.77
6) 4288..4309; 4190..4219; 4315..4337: 0.217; 7.63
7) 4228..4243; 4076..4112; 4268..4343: -0.080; 6.85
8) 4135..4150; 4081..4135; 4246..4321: 0.165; 6.78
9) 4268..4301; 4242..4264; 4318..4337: 0.110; 7.67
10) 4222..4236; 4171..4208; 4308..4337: -0.010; 6.87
